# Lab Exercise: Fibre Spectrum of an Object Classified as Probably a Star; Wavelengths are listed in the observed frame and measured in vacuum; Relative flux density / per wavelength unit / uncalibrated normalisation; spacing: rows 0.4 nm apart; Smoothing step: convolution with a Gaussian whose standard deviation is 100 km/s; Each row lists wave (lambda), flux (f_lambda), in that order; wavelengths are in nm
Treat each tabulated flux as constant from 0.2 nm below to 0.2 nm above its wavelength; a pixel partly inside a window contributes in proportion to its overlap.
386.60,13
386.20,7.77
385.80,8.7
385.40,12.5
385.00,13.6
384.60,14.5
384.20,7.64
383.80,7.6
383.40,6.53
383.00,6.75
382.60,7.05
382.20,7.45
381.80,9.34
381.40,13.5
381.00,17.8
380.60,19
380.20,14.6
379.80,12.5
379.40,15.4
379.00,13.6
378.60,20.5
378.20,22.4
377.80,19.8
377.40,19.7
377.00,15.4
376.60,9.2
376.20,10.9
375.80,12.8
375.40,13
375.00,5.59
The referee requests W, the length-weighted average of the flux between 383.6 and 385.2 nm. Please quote 10.8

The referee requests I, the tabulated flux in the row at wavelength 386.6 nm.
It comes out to 13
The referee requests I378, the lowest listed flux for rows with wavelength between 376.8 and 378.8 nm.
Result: 15.4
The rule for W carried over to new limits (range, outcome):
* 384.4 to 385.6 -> 13.5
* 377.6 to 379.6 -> 18.3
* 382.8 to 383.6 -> 6.64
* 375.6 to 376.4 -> 11.9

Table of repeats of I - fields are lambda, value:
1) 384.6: 14.5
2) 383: 6.75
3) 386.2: 7.77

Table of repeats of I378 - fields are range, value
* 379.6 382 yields 9.34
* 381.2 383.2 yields 6.75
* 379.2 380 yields 12.5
